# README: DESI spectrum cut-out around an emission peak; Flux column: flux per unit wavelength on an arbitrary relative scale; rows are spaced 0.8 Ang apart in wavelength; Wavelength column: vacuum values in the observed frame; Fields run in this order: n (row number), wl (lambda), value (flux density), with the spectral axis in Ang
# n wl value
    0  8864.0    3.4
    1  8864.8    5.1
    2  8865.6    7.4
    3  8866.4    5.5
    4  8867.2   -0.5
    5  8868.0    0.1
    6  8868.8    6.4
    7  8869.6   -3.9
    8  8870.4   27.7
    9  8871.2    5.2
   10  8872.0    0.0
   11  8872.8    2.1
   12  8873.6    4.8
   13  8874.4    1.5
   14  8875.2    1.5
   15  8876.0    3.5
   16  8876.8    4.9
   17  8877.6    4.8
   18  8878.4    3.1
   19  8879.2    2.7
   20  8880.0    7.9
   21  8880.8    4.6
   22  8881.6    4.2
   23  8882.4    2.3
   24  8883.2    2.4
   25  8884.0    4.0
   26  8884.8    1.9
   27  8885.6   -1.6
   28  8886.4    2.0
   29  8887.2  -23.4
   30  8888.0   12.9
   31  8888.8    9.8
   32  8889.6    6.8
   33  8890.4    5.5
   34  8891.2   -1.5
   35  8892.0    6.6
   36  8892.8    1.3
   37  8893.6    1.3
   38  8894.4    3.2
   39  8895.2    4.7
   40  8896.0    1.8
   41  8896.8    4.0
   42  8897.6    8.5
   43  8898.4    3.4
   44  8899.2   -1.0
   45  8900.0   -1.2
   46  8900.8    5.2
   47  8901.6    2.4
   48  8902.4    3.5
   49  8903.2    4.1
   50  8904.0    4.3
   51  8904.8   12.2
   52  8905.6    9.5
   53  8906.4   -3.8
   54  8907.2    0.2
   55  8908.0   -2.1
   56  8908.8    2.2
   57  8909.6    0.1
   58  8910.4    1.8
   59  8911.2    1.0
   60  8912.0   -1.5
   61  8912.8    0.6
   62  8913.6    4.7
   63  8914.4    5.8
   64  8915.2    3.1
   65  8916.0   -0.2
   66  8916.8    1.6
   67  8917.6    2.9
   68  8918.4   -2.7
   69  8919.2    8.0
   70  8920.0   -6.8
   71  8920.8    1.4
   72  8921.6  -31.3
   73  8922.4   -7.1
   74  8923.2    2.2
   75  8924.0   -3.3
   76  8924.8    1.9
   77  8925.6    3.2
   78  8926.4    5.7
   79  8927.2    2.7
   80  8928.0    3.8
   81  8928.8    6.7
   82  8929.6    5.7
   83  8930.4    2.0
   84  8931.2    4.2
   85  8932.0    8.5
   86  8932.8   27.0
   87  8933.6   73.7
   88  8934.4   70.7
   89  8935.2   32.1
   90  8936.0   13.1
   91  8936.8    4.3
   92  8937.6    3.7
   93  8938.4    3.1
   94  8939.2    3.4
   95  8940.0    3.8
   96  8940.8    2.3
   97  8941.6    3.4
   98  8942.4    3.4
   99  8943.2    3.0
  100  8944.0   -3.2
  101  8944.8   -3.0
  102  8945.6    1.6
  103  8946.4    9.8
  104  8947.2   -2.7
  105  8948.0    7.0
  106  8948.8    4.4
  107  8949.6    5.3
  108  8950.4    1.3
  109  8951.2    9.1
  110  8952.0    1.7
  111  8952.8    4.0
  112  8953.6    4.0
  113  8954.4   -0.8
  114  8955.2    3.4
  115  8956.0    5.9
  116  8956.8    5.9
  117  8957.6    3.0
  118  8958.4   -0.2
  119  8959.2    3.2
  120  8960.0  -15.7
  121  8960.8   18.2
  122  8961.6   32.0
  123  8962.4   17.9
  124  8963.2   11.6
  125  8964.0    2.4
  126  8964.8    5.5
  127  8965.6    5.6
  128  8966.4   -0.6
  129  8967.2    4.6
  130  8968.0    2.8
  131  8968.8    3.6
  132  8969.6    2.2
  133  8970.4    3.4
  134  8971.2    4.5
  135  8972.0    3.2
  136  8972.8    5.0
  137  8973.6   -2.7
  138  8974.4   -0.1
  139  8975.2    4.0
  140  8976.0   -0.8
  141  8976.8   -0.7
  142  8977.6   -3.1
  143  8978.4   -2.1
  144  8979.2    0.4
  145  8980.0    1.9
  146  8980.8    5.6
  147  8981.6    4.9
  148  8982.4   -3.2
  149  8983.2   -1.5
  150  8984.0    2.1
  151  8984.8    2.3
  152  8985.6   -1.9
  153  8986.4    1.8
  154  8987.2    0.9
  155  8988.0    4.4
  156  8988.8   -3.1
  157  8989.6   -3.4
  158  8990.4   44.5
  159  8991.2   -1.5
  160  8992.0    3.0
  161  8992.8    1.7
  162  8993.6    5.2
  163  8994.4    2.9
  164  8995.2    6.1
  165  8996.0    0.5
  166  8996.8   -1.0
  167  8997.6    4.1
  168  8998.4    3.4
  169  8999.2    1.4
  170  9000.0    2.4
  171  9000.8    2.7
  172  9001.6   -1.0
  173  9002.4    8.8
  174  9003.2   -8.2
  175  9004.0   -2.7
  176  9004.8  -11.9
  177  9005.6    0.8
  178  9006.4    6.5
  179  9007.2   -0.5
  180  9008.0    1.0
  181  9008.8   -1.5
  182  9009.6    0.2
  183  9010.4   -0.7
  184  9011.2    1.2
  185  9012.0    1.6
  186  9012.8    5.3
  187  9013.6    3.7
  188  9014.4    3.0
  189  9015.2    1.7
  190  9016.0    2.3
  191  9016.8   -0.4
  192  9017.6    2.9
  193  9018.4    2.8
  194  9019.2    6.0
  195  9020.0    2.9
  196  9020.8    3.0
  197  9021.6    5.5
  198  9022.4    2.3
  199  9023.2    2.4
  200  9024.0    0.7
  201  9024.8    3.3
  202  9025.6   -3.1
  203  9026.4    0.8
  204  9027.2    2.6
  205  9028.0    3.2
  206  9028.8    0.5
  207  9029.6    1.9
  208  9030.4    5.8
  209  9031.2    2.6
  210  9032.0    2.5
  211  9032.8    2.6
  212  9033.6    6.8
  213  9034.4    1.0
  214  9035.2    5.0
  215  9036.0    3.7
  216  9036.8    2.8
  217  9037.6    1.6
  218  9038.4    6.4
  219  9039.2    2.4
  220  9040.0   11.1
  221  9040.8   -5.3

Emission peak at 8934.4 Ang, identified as H-alpha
